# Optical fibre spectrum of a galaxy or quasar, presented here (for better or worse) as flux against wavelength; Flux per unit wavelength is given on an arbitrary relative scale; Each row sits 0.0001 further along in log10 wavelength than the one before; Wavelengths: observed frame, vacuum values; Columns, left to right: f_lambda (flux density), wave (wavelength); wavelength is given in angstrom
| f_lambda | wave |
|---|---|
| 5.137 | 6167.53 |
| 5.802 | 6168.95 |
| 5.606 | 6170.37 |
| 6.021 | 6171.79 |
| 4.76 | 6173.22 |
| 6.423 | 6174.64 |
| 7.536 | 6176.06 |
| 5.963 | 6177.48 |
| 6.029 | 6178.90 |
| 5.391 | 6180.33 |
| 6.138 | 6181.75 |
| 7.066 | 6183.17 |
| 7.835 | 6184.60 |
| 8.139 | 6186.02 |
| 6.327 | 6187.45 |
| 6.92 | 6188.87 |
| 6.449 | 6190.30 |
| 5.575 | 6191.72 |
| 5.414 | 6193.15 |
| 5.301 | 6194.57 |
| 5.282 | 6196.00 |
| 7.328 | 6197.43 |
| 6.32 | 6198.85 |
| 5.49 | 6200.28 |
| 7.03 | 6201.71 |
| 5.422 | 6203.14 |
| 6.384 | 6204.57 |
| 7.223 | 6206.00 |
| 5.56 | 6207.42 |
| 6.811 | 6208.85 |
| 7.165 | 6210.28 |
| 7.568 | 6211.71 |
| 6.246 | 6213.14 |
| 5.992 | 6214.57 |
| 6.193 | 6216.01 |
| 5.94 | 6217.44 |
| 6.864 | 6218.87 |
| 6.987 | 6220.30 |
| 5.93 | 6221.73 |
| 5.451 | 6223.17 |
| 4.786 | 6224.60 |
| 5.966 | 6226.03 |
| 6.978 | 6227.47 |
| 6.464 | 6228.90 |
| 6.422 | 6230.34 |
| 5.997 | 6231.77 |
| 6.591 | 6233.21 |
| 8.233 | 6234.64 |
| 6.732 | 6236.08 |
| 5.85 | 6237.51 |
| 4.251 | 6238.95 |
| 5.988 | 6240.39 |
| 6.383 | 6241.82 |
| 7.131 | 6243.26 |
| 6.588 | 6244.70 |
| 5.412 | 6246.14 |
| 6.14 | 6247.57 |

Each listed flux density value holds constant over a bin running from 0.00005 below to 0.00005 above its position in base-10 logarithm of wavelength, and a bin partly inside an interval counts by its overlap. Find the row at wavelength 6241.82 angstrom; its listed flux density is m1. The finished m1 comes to 6.383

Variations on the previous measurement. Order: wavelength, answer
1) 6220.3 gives 6.987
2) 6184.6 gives 7.835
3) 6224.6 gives 4.786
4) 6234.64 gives 8.233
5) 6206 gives 7.223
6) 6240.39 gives 5.988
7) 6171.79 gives 6.021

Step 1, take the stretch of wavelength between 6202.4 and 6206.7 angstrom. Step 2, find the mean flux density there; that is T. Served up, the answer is 6.34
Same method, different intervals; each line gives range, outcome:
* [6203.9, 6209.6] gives 6.51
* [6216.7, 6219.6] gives 6.42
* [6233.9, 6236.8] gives 7.49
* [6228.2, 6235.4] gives 6.74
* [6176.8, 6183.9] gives 6.12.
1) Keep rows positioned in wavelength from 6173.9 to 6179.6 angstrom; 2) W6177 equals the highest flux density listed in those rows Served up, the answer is 7.536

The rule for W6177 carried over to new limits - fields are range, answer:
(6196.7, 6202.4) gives 7.328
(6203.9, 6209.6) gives 7.223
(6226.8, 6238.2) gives 8.233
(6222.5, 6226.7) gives 5.966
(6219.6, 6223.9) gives 6.987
